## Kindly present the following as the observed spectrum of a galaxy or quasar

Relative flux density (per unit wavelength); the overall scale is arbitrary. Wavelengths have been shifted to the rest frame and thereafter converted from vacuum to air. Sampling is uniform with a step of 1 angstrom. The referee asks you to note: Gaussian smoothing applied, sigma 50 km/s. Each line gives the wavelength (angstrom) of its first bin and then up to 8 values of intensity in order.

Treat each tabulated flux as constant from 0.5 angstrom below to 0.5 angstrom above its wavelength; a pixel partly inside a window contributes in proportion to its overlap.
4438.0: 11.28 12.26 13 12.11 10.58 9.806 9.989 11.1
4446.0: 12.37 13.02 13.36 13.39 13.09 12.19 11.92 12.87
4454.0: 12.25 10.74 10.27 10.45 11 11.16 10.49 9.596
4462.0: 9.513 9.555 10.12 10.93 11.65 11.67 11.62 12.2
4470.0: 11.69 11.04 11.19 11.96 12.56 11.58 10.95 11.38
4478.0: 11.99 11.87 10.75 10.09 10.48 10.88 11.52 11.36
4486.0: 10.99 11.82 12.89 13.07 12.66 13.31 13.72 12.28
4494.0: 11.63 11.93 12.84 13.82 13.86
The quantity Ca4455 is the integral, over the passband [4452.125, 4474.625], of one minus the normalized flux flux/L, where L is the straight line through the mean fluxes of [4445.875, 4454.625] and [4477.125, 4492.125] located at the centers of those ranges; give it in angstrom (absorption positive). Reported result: 2.2 angstrom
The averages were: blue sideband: 12.7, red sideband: 11.8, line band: 11.1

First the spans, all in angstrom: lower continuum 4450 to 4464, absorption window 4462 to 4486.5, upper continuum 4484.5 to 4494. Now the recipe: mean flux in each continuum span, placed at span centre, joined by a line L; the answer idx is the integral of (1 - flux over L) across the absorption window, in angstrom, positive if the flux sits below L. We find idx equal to 1.1 angstrom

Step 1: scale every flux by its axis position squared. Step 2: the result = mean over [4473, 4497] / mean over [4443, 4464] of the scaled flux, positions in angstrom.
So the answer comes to 1.1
